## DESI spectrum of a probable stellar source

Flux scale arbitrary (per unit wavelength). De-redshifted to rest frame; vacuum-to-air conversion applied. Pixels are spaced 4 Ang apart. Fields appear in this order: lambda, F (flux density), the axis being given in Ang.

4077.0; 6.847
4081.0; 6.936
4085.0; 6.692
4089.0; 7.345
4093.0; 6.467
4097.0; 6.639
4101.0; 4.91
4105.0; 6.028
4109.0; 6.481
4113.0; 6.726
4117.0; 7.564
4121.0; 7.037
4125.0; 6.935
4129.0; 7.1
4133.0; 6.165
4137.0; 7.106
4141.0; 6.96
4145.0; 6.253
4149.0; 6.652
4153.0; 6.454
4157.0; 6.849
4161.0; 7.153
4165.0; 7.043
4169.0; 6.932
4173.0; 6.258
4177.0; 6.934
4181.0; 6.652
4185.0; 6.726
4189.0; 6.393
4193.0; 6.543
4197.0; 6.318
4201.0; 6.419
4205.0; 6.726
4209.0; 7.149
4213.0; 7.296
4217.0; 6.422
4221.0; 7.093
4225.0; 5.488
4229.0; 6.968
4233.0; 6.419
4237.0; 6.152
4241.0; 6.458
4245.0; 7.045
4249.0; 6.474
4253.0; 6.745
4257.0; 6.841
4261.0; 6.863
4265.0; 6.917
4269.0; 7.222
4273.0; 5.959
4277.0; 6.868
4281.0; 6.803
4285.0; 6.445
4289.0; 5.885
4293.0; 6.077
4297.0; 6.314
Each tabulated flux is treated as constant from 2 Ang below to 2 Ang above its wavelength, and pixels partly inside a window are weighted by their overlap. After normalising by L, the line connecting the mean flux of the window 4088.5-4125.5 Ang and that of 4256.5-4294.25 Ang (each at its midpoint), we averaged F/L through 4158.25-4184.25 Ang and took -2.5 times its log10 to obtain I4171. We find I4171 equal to -0.04 mag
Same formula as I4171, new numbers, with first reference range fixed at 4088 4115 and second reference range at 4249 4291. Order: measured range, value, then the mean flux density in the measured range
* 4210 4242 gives 0.00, 6.56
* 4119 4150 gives -0.06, 6.78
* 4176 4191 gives -0.03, 6.66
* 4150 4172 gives -0.07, 6.85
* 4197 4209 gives -0.02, 6.63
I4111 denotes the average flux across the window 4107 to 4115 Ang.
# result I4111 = 6.6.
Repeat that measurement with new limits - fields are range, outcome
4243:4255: 6.75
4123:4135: 6.73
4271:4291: 6.39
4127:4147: 6.72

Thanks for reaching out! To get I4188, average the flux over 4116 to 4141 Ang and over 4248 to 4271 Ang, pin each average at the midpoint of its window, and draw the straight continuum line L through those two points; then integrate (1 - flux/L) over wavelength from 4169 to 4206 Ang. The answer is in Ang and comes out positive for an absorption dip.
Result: 1.9 Ang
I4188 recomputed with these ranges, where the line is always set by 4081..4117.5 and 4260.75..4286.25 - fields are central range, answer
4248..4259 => 0.0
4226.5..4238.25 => 0.3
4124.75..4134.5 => -0.3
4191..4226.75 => 0.2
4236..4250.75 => 0.3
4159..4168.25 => -0.7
